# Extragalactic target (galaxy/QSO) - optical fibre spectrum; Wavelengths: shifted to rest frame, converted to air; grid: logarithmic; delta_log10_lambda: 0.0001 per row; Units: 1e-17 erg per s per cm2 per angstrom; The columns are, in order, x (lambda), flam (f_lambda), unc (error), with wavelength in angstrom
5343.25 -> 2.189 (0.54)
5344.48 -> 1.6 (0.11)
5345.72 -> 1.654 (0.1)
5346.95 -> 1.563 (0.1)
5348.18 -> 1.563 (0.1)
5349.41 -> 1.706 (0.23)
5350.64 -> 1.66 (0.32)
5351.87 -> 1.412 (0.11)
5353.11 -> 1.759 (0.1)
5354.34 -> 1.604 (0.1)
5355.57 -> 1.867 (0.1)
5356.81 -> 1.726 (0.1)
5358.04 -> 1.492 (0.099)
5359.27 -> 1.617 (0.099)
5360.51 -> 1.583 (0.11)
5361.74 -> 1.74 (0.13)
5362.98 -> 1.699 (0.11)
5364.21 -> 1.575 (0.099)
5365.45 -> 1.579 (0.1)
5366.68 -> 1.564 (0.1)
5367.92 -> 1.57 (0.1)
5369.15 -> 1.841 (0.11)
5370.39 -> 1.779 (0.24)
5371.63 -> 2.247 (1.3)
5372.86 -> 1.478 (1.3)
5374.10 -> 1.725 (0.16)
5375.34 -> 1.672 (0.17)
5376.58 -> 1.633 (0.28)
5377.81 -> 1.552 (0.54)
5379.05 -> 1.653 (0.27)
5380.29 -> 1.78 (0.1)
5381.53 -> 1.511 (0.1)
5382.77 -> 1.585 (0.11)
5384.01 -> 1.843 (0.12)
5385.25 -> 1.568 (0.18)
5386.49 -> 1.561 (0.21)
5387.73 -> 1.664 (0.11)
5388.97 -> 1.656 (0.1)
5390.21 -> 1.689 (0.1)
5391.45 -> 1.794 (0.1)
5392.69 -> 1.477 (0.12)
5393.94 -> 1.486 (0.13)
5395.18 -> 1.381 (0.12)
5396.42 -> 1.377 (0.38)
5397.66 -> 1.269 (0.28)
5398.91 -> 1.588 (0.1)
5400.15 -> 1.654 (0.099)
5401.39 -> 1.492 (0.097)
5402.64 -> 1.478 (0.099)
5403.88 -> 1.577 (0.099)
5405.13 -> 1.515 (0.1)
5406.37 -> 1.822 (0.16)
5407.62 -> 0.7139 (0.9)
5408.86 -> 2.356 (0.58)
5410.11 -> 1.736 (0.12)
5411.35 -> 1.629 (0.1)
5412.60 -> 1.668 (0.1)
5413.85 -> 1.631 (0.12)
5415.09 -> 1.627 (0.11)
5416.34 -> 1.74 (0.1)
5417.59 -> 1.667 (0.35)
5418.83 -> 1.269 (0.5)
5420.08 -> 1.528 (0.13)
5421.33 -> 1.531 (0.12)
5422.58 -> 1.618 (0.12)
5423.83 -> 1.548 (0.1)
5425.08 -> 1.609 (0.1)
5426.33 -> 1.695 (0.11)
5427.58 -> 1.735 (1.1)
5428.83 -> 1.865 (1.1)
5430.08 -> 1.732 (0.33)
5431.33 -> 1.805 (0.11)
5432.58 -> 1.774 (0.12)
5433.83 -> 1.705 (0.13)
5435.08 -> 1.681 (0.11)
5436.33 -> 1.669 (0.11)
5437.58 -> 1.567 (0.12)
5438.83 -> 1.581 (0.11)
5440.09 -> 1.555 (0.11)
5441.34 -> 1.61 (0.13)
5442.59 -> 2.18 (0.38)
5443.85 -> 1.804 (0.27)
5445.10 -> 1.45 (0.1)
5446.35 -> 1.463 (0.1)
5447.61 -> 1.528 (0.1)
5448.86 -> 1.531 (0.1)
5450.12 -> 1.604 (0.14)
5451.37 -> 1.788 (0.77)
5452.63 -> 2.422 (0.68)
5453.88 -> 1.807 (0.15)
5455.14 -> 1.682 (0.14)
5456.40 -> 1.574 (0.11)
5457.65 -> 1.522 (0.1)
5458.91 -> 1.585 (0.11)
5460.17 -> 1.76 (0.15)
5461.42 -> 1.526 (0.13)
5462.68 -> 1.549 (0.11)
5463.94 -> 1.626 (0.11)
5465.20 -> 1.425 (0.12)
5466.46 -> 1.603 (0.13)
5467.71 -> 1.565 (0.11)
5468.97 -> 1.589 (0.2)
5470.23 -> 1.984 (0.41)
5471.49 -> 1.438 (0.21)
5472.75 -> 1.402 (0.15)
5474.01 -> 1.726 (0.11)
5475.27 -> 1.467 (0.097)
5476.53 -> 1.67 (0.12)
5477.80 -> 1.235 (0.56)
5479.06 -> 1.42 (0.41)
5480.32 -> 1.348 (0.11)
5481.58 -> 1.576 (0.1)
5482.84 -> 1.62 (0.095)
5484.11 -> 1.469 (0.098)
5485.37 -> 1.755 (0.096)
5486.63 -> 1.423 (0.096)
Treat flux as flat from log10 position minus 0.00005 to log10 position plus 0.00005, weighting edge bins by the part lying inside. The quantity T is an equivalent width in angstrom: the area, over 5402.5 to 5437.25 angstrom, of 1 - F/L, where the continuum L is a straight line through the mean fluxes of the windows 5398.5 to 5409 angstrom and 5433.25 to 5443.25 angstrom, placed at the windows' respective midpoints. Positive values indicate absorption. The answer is -0.6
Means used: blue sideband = 1.54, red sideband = 1.69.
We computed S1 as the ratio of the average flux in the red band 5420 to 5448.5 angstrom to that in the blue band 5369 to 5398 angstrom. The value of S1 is 1.0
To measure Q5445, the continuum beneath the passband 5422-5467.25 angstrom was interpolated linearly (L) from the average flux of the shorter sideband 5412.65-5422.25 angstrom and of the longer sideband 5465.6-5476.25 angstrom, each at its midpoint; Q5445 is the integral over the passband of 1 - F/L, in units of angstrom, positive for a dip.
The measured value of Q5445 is -2.4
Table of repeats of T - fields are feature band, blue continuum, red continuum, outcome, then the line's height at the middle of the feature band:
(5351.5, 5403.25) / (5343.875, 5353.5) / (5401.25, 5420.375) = -0.7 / 1.6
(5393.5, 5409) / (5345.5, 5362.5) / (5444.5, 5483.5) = 1.2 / 1.62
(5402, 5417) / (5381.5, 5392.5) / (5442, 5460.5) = 0.4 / 1.67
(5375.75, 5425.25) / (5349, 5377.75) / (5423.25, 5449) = 2.6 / 1.67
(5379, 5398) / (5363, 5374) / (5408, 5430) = 1.2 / 1.69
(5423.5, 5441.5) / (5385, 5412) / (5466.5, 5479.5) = -1.4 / 1.56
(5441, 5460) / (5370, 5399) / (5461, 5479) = -1.7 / 1.57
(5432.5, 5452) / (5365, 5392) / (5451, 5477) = 0.1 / 1.66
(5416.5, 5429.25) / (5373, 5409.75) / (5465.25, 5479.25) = -0.3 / 1.57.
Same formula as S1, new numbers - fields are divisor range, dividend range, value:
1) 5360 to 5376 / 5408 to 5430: 0.98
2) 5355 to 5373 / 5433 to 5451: 0.97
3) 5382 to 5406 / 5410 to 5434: 1.06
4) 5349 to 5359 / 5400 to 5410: 0.96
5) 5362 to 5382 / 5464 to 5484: 0.92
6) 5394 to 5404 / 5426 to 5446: 1.16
